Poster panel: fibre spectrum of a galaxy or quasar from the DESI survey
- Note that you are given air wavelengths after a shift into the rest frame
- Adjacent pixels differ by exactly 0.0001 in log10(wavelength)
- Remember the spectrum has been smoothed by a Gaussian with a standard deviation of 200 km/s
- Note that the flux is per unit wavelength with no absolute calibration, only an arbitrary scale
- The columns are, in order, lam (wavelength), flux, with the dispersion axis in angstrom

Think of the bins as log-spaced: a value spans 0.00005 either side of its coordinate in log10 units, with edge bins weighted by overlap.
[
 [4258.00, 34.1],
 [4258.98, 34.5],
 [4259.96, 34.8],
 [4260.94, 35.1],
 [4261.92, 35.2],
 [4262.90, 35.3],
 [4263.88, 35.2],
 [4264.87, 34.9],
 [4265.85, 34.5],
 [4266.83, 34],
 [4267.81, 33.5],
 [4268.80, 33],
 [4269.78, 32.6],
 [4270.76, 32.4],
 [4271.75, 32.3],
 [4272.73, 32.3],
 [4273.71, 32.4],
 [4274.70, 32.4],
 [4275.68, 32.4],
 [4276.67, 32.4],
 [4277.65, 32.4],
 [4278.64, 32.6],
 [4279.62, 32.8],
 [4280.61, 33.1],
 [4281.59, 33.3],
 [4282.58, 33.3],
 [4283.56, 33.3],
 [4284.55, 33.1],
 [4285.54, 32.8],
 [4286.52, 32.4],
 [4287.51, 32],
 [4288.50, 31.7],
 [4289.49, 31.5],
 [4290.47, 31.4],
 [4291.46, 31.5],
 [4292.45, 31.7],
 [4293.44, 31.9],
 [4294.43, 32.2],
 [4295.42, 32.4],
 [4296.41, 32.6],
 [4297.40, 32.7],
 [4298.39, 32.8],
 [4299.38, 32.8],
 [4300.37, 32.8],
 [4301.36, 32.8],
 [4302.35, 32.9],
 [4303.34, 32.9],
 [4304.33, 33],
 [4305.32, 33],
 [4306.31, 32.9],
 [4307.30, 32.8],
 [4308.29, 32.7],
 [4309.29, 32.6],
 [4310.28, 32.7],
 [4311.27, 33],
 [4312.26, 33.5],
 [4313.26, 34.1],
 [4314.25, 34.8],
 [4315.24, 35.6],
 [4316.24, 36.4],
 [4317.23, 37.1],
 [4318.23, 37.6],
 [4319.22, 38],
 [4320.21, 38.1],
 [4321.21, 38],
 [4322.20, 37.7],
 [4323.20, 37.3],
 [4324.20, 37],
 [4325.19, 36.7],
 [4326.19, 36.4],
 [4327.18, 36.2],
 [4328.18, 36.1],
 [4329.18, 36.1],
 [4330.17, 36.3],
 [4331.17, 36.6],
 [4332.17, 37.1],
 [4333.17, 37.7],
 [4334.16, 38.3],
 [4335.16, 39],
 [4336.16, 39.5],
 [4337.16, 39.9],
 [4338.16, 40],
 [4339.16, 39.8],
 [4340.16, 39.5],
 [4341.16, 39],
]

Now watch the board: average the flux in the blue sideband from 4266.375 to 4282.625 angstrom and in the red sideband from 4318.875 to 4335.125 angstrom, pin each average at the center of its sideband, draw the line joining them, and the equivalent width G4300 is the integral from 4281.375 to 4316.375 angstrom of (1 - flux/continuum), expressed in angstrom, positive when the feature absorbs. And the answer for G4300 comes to 2.0 angstrom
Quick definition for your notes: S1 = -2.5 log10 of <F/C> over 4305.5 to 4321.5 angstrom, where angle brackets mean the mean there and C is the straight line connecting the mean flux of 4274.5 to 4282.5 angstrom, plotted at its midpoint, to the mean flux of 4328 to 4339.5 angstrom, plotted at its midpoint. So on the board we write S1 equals 0.04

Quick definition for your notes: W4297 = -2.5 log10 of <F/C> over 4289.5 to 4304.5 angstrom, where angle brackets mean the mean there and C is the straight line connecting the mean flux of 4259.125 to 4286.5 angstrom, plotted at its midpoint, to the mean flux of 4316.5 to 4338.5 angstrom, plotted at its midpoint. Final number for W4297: 0.09 mag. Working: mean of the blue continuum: 33.4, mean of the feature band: 32.4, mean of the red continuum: 37.5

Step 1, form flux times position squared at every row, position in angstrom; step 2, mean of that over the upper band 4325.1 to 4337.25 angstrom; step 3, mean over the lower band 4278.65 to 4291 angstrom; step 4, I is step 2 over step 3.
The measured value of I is 1.17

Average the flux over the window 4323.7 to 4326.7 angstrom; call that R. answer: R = 36.8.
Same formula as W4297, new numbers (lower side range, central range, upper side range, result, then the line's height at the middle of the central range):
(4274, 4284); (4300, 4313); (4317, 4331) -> 0.08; 35.4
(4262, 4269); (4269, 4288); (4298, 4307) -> 0.04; 33.9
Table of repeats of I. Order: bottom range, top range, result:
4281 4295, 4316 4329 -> 1.17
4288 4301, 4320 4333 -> 1.16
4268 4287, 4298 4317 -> 1.04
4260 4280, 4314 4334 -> 1.13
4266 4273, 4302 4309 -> 1.01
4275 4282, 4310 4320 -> 1.10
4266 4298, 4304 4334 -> 1.11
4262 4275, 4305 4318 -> 1.04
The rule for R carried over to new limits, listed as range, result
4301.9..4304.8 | 33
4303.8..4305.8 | 33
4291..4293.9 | 31.7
